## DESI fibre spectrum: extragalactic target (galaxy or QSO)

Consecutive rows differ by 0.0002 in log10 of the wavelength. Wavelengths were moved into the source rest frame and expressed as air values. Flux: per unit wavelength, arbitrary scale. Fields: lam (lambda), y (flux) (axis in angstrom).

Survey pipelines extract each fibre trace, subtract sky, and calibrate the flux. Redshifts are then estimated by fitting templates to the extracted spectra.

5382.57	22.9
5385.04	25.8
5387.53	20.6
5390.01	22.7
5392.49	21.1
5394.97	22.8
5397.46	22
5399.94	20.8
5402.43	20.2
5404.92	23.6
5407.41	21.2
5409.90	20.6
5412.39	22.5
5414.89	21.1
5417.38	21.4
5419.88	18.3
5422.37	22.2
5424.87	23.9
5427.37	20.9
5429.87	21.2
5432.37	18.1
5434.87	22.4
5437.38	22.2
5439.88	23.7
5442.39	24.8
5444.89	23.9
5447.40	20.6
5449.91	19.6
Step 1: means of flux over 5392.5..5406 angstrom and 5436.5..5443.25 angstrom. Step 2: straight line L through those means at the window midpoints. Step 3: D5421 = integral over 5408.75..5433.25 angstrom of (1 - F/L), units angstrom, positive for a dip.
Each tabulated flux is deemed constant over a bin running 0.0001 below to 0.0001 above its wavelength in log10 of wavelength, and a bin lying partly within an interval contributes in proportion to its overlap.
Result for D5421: 1.8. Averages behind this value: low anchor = 21.8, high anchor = 23.6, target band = 21.1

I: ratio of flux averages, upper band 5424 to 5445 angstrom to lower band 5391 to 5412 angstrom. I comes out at 1.03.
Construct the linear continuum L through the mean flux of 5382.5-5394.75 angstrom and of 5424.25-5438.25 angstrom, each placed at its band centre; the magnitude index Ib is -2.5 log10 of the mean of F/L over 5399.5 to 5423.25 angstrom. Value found 0.04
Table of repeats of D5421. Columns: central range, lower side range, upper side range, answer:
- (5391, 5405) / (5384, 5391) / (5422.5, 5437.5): 0.6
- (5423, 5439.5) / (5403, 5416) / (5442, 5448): 0.7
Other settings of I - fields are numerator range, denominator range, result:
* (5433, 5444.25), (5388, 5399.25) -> 1.05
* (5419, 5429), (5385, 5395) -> 0.97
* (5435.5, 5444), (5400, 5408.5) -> 1.09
